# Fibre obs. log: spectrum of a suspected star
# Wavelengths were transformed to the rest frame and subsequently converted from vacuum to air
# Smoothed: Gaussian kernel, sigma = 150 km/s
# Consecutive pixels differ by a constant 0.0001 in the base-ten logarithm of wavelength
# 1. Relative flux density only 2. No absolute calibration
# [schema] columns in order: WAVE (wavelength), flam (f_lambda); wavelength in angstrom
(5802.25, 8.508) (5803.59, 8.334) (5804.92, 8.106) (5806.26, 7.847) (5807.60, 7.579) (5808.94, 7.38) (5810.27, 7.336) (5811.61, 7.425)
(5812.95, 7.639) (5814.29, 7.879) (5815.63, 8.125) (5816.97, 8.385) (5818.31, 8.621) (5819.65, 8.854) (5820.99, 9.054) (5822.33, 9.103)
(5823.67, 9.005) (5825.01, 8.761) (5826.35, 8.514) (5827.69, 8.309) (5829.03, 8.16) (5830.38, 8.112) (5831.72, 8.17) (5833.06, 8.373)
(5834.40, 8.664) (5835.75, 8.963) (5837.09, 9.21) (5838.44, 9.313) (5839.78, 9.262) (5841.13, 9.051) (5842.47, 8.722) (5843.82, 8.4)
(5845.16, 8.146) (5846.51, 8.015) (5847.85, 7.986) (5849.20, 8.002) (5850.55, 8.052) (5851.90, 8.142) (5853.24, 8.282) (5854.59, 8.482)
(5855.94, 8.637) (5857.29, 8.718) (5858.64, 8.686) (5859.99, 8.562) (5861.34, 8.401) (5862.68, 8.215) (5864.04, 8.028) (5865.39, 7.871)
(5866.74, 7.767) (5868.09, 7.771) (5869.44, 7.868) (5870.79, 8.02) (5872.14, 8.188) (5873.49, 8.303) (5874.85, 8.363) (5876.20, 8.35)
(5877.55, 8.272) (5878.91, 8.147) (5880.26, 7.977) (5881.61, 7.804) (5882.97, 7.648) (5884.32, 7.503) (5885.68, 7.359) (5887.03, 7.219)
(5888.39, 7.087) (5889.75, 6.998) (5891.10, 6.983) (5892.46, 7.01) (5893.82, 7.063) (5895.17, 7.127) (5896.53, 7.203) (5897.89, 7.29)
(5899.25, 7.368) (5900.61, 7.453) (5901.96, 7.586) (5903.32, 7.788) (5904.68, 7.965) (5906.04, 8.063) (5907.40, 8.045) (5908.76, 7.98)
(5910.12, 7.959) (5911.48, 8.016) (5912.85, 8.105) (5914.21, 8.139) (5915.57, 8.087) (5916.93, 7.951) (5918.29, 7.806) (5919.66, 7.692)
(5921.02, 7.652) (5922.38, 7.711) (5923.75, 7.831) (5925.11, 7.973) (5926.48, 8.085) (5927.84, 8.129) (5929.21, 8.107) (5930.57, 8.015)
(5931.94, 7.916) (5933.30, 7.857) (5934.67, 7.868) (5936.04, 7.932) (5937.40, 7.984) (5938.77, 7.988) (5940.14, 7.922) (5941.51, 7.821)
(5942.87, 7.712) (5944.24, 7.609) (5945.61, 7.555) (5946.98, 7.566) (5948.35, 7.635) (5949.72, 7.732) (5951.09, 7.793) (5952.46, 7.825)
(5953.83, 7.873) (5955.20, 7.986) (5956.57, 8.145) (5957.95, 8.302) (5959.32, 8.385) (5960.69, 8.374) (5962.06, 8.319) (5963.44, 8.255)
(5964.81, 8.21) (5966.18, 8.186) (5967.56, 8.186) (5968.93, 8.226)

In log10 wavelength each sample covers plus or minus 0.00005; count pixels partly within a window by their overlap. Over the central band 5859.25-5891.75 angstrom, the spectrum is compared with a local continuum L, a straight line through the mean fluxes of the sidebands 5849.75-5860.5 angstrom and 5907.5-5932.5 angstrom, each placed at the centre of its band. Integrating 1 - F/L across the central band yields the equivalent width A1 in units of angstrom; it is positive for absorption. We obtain 1.65 angstrom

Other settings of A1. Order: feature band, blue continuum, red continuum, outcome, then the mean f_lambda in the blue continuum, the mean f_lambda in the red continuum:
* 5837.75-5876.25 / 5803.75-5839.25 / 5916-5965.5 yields -0.50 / 8.35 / 7.93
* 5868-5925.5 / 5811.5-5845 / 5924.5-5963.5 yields 3.28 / 8.58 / 7.95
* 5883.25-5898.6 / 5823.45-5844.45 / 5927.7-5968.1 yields 2.11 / 8.68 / 7.97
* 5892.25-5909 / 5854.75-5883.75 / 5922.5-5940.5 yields 1.10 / 8.17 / 7.96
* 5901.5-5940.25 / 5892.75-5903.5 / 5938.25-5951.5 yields -2.14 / 7.33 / 7.73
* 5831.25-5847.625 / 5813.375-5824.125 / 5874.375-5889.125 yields -0.68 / 8.6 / 7.78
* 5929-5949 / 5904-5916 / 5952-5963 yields 0.70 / 8.04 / 8.16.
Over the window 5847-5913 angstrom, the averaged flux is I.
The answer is 7.87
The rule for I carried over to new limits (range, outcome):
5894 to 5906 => 7.49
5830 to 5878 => 8.37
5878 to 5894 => 7.42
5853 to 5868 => 8.31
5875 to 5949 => 7.74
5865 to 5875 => 8.01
